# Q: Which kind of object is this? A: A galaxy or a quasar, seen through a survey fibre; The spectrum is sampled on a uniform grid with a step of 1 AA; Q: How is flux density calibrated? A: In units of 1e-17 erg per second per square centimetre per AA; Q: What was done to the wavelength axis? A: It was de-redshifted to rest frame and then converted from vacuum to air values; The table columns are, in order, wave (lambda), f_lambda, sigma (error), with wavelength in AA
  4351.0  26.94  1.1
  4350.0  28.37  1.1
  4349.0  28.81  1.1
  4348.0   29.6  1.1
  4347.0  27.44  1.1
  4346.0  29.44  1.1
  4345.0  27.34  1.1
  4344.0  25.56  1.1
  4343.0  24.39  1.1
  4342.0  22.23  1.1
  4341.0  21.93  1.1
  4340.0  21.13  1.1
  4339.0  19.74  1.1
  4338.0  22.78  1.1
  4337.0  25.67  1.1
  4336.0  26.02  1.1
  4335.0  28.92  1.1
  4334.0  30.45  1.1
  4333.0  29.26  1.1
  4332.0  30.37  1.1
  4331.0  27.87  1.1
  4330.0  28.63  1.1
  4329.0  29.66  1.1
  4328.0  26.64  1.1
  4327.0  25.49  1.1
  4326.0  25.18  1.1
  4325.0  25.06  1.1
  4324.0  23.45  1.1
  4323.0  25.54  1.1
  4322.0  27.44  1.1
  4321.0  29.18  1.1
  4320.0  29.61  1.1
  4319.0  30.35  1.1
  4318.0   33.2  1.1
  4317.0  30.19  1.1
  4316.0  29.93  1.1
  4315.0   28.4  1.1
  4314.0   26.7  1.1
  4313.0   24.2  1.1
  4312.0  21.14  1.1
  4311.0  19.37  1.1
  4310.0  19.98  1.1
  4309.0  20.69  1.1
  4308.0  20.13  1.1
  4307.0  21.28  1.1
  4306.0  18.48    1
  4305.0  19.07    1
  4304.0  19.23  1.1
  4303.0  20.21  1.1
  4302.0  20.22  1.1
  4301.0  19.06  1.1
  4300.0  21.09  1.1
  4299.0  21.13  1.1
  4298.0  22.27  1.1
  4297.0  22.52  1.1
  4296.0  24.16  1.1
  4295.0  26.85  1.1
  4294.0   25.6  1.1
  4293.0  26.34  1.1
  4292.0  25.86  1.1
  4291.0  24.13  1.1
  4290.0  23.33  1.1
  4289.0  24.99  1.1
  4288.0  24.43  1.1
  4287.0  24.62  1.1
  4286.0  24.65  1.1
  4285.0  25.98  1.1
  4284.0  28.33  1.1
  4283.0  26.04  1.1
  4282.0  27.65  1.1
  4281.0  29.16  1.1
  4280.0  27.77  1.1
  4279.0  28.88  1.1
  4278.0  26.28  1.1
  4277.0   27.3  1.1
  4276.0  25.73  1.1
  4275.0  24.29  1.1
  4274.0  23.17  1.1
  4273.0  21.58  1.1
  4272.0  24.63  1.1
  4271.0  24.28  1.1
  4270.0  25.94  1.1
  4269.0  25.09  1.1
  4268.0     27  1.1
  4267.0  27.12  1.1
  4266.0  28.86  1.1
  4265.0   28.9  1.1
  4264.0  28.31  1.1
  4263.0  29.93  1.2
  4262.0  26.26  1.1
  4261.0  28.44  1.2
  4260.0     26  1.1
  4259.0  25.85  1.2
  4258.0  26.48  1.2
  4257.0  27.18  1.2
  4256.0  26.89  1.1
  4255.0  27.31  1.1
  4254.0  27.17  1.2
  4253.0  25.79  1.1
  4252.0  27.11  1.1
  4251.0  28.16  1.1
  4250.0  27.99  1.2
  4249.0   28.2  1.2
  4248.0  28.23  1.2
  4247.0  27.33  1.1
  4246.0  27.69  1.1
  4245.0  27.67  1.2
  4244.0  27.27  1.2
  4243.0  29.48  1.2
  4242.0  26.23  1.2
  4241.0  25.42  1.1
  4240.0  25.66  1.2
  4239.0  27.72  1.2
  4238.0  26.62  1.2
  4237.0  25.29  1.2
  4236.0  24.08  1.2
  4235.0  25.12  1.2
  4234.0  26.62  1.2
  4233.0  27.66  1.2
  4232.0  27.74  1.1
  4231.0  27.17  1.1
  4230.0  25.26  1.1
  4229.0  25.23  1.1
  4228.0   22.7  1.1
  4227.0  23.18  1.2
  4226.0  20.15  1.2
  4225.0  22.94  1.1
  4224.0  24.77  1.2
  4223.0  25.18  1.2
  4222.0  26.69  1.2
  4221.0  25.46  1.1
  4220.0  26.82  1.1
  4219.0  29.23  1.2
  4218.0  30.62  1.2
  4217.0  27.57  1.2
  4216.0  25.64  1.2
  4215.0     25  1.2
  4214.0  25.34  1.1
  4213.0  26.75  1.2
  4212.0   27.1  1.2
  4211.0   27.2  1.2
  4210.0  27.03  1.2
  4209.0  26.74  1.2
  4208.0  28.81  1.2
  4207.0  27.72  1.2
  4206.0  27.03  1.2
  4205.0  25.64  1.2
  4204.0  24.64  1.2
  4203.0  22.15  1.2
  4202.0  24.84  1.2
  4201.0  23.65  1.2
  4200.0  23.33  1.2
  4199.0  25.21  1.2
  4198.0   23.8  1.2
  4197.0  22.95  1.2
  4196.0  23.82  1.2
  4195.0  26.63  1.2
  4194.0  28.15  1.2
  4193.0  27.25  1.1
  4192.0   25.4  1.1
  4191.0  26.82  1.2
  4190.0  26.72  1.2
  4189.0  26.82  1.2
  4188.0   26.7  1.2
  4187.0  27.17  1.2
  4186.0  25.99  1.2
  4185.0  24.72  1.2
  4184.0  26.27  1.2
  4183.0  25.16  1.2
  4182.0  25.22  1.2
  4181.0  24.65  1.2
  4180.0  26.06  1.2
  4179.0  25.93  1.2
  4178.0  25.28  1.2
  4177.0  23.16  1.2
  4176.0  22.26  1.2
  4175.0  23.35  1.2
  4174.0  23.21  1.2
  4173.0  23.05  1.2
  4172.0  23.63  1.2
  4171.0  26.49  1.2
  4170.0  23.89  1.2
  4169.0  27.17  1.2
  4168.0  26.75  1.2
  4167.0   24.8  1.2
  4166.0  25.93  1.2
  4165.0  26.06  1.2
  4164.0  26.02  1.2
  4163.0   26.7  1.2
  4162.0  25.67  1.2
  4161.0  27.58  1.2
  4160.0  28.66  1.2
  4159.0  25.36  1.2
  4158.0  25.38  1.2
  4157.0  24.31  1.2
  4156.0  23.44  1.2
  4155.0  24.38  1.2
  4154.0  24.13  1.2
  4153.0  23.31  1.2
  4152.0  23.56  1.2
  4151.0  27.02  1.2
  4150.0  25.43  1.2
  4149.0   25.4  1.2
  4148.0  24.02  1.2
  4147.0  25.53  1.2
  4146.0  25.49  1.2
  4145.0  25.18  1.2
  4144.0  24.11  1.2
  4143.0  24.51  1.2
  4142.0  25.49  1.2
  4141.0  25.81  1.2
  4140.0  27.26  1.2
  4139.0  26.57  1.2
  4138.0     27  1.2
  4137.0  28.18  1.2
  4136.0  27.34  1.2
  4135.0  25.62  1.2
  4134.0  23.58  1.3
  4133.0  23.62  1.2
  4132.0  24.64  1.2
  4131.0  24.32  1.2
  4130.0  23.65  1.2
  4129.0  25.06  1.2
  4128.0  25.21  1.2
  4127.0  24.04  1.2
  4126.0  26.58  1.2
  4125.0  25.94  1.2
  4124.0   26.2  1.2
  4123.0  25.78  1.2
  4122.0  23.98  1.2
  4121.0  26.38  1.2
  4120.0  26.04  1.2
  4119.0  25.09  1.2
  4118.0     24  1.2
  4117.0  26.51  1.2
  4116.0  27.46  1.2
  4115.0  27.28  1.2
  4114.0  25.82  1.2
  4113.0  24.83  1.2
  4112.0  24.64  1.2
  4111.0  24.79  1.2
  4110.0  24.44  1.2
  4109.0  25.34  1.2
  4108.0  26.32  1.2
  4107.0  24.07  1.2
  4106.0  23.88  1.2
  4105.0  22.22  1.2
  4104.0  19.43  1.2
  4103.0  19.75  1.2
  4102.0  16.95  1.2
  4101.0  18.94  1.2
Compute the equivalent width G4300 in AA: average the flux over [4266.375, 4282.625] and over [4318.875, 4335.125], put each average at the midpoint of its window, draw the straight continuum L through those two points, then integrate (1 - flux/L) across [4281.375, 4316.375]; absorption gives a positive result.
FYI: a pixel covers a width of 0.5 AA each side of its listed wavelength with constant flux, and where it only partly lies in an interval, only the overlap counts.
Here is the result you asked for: 4.5 AA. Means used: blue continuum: 26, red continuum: 27.7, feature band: 23.4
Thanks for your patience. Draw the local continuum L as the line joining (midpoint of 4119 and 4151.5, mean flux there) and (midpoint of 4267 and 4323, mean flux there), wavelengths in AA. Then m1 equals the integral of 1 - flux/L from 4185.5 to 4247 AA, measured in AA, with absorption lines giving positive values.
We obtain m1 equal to -2.2 AA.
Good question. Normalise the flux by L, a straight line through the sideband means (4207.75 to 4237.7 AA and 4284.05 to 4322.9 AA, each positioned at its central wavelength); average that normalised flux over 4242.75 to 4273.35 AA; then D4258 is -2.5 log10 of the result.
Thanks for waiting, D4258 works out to -0.08 mag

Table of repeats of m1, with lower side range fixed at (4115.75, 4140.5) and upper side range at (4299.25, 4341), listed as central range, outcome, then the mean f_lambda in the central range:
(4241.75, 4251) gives -1.00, 27.9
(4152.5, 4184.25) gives 0.42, 25.1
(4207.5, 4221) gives -1.02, 27.2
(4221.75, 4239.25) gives 0.01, 25.2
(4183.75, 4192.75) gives -0.34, 26.3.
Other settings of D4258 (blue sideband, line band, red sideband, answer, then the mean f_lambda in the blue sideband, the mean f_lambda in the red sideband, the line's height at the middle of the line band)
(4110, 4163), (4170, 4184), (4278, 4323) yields 0.03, 25.4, 24.7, 25.2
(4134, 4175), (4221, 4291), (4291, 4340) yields -0.05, 25.4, 24.8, 25.1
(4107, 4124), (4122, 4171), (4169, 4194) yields 0.00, 25.5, 25.3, 25.4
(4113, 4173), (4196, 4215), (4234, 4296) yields 0.02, 25.5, 26.5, 26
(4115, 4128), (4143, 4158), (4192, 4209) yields 0.04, 25.7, 25.4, 25.6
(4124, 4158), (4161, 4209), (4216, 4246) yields 0.01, 25.2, 26.1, 25.6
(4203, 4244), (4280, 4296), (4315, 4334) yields 0.06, 26.1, 28.2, 27.5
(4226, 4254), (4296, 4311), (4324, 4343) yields 0.26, 26.4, 25.8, 26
